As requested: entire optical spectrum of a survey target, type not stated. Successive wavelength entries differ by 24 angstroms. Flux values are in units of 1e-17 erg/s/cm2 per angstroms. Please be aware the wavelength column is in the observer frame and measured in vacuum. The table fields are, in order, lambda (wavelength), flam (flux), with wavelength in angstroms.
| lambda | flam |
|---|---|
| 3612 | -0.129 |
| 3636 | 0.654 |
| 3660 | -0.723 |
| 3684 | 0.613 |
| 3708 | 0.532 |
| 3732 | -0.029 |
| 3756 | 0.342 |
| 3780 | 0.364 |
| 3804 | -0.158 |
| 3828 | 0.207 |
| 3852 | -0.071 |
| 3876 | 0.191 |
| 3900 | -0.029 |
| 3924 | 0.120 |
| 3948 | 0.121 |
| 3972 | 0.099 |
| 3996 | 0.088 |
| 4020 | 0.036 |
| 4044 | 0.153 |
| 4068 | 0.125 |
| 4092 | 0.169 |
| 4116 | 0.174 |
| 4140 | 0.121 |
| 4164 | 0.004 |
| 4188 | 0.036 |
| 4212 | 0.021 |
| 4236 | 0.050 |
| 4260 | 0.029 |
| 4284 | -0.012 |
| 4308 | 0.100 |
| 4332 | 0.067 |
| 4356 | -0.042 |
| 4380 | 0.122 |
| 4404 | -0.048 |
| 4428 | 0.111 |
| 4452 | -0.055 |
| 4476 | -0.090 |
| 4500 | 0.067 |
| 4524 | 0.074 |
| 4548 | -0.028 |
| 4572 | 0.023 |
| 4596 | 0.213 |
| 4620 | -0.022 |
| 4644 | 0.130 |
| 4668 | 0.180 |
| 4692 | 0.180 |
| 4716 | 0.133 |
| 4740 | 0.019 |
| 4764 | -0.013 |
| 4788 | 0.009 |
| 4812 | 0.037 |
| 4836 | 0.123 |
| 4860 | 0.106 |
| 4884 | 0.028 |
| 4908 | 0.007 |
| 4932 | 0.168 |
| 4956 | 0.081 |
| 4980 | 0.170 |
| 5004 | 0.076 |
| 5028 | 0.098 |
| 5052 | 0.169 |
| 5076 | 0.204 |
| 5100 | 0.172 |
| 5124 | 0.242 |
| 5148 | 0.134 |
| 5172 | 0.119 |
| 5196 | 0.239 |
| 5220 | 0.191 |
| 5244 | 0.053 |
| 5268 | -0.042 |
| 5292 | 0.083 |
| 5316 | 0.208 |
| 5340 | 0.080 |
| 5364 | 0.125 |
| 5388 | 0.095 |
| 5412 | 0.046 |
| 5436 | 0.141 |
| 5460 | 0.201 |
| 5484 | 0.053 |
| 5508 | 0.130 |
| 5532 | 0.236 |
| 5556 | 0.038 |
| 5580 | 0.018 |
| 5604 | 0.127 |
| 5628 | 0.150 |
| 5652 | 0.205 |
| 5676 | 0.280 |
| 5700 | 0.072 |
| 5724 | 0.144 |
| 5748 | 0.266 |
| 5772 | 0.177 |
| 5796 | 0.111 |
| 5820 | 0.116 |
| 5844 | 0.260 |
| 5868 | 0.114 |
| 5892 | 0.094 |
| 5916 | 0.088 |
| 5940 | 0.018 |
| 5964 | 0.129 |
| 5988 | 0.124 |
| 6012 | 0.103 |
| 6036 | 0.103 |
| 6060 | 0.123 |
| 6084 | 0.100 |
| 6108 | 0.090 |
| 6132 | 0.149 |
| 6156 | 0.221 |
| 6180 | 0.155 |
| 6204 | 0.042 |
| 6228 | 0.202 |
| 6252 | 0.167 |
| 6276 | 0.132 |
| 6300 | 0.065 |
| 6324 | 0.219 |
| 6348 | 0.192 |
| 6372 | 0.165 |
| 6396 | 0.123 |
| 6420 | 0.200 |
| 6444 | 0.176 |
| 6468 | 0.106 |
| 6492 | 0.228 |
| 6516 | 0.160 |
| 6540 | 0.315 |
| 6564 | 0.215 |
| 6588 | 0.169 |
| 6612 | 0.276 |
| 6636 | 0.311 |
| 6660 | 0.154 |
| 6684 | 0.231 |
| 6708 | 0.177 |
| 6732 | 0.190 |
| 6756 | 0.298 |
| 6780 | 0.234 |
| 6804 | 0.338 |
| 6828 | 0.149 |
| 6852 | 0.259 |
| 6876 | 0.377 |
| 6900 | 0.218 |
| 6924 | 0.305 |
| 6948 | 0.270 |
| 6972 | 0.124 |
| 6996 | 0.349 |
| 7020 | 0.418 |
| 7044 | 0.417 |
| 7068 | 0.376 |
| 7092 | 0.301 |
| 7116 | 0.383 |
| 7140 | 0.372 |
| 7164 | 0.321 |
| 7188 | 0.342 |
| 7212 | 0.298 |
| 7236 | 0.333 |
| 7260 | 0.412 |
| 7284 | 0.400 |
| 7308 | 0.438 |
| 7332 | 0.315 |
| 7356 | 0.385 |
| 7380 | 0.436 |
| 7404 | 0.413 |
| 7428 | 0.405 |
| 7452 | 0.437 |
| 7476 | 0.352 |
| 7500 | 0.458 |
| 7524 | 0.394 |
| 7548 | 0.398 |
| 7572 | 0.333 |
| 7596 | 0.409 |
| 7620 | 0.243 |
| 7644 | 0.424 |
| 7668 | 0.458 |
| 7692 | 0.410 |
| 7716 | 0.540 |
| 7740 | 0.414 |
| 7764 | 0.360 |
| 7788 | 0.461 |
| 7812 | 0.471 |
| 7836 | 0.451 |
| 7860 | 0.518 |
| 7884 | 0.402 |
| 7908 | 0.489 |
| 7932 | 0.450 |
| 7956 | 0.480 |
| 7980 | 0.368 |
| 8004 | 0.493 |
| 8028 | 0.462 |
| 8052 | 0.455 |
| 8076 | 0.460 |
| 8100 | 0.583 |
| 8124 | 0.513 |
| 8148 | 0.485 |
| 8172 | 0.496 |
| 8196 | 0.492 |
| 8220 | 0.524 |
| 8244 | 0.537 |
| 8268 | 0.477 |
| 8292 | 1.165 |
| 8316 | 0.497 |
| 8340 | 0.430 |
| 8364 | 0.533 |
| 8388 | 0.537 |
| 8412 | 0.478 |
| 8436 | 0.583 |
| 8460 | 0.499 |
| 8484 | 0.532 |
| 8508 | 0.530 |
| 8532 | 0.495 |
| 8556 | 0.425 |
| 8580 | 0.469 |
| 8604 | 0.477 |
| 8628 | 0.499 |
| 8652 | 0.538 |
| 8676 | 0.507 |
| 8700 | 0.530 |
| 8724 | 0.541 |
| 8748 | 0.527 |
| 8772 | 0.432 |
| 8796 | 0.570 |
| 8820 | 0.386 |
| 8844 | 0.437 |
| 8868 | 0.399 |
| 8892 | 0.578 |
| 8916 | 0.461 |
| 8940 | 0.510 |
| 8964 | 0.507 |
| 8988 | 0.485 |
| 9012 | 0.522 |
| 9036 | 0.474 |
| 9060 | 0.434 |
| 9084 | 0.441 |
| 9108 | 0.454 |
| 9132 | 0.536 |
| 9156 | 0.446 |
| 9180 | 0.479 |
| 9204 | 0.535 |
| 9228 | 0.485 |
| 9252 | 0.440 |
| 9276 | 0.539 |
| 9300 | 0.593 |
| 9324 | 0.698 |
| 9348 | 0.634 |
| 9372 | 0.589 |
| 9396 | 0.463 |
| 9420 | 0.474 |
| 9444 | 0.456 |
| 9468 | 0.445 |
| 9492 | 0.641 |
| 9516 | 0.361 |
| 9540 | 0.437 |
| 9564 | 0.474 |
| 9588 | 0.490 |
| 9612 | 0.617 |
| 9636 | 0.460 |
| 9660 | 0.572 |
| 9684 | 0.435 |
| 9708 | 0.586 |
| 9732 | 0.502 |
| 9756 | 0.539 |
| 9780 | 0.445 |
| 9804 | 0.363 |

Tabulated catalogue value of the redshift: 0.76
